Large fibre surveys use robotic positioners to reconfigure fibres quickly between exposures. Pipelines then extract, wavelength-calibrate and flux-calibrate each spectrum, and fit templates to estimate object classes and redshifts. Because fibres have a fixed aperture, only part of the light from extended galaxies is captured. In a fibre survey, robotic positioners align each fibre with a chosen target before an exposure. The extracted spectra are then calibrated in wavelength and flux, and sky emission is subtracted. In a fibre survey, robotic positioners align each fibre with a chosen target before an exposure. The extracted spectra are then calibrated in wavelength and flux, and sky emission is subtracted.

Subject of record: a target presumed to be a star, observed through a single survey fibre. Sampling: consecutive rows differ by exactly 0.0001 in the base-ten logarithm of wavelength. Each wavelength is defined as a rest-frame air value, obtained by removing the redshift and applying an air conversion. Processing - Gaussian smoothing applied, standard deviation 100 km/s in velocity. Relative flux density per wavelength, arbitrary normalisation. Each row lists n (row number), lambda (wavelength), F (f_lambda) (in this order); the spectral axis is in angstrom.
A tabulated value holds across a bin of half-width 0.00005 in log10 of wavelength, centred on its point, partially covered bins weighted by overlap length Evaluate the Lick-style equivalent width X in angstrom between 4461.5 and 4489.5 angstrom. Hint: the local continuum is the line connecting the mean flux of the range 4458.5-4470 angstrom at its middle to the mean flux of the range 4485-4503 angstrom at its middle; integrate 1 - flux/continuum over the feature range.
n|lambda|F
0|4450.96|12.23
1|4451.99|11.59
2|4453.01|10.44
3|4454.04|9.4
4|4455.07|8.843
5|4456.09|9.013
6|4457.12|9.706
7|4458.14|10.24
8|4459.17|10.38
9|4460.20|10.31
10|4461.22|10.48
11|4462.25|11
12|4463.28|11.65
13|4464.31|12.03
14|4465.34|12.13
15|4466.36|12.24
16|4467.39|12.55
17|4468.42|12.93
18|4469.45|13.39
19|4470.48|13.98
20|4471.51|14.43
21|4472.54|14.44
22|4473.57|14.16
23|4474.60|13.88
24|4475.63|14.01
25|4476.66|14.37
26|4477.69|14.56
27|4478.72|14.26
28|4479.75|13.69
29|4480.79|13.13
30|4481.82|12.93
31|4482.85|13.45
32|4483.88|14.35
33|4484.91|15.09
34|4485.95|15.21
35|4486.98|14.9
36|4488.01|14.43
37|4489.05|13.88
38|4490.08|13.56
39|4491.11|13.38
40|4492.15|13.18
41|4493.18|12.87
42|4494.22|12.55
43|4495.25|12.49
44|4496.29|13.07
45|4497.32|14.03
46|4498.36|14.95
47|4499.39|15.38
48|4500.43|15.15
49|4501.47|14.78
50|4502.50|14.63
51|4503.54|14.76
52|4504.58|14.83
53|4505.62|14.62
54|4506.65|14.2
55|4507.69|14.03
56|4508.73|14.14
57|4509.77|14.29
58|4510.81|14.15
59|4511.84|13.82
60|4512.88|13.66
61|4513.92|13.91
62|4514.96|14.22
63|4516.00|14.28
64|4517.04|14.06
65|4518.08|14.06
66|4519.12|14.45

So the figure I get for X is -2.1 angstrom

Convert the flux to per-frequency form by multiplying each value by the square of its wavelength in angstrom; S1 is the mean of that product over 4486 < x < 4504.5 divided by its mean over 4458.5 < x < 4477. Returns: 1.1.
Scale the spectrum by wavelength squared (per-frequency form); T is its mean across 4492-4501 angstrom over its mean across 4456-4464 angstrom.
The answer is 1.34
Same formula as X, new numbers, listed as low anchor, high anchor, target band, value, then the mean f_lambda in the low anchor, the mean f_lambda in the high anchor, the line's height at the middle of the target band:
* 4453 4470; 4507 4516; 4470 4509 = -4.4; 11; 14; 12.7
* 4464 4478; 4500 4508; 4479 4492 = 0.0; 13.5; 14.6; 14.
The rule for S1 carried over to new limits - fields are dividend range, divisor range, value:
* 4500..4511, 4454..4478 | 1.22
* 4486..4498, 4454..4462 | 1.40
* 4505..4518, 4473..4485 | 1.03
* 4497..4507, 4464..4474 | 1.13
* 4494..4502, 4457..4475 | 1.17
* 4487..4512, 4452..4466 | 1.36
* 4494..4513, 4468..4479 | 1.03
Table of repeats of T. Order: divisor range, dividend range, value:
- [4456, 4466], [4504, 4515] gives 1.34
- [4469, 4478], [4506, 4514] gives 1.01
